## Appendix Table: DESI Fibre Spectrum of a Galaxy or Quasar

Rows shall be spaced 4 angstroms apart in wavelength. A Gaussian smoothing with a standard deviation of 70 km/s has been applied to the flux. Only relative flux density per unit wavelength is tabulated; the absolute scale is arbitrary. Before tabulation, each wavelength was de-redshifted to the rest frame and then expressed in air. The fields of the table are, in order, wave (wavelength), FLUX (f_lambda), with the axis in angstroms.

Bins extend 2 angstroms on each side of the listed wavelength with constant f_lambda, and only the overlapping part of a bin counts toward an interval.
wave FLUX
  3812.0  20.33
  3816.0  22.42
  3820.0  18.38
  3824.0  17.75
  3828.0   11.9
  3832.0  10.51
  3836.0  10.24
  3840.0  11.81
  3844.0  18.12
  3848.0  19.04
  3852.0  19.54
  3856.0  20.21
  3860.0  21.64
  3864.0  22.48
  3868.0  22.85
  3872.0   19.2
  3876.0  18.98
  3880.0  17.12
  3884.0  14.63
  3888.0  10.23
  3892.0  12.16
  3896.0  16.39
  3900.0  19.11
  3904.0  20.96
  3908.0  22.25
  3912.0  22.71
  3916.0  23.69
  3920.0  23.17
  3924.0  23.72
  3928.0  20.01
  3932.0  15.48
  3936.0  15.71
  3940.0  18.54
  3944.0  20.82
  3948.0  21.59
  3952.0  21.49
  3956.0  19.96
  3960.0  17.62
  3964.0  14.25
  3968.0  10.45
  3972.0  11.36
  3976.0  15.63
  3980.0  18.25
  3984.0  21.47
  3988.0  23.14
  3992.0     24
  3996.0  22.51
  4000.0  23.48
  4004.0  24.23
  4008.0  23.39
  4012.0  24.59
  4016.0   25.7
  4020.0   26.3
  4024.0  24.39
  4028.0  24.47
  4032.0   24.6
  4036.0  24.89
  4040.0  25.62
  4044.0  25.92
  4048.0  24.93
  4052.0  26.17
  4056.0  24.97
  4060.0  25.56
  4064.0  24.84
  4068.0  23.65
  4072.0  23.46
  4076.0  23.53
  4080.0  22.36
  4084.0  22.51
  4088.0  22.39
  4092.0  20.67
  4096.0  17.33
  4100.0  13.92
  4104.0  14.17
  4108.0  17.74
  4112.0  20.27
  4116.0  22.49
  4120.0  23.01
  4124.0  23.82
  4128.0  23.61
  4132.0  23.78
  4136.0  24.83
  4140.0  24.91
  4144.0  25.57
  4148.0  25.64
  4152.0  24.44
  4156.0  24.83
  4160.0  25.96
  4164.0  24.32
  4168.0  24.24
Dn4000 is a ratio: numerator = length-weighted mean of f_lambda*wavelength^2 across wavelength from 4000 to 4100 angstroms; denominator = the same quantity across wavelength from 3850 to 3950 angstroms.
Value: 1.33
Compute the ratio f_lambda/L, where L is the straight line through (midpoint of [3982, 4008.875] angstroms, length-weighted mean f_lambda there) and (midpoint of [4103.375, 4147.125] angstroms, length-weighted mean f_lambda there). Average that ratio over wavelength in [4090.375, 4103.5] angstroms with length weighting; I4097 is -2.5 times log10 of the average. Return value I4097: 0.32 mag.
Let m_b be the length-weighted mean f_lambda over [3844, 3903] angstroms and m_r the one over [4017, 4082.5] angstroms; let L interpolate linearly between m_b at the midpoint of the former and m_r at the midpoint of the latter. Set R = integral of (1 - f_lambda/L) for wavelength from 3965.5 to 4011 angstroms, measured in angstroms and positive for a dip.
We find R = 5.4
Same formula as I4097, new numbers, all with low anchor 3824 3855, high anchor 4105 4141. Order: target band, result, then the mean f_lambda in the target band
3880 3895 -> 0.213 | 13.2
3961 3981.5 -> 0.291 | 14.1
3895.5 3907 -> -0.177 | 19.4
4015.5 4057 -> -0.248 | 25.3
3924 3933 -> -0.126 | 19.3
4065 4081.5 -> -0.112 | 23.4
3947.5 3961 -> -0.131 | 20.2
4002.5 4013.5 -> -0.236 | 24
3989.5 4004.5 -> -0.226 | 23.5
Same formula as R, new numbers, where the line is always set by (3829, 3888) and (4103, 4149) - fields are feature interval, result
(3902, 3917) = -3.32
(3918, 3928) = -2.27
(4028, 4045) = -3.52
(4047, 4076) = -4.63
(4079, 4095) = 0.11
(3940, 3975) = 3.58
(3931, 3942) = 1.25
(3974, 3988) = 0.42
